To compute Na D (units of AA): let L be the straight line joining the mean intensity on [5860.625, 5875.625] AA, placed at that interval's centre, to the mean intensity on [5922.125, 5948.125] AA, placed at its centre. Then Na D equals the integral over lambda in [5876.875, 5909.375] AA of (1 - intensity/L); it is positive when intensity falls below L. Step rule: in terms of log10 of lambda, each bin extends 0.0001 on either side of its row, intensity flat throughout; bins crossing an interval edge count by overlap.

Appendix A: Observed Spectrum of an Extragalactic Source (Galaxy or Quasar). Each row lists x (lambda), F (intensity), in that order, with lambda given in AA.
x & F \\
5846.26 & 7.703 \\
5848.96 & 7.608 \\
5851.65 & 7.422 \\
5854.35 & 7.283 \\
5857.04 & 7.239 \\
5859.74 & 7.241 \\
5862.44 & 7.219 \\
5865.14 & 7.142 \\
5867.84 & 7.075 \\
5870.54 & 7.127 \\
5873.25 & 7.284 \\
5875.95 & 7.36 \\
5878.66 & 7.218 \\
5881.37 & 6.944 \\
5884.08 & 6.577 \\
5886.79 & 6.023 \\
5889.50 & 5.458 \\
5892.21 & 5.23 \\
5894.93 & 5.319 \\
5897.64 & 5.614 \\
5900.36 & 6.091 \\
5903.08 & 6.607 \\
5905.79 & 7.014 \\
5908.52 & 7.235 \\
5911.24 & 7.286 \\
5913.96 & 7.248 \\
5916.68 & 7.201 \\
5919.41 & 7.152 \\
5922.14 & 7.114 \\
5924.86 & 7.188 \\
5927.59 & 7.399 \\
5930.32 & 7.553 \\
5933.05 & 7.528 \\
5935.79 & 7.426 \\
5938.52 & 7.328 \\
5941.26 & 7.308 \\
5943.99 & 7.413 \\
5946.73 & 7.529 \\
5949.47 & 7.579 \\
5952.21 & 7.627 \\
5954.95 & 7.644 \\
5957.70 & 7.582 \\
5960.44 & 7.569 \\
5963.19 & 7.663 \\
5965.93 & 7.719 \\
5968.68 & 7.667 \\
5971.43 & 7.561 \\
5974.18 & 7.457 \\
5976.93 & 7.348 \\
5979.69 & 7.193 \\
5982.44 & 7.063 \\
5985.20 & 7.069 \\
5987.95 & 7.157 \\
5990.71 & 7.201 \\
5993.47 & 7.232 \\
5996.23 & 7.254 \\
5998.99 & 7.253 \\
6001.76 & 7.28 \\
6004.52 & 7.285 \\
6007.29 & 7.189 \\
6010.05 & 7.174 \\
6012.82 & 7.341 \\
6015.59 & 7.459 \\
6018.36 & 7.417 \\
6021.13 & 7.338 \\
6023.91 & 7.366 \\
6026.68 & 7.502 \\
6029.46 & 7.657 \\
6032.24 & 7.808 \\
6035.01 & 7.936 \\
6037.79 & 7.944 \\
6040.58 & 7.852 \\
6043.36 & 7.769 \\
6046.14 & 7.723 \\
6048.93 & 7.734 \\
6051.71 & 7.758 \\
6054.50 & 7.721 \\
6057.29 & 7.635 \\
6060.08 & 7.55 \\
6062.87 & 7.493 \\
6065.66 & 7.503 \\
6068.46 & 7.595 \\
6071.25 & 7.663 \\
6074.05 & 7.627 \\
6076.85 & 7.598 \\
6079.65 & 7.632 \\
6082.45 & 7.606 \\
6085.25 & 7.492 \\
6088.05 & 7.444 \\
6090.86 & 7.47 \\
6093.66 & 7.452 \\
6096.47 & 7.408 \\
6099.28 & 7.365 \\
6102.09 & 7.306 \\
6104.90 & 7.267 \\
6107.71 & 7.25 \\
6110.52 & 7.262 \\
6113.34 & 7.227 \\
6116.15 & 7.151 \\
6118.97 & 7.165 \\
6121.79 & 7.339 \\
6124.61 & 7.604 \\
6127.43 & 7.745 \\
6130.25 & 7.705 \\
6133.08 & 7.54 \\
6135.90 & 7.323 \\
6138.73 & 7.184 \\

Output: 4.4 AA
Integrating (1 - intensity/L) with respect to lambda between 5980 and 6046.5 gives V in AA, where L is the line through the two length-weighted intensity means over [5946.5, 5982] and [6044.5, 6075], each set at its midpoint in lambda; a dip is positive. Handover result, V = 1.5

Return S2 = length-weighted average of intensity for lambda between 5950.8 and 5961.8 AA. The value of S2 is 7.61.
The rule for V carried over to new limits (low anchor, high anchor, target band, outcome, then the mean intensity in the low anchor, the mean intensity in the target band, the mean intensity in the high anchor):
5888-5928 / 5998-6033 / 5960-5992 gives -1.3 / 6.59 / 7.38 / 7.38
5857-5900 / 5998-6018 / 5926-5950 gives -1.8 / 6.6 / 7.44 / 7.29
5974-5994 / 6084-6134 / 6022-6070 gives -2.5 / 7.2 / 7.68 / 7.4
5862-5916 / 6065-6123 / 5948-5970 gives -2.3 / 6.65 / 7.63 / 7.42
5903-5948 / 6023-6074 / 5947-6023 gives 0.9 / 7.29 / 7.38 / 7.68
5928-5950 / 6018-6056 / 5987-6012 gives 1.2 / 7.45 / 7.23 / 7.69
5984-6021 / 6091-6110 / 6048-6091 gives -1.6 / 7.26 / 7.6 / 7.35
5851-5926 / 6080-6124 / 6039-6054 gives -1.1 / 6.81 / 7.76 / 7.36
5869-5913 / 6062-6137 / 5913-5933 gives -1.8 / 6.53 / 7.28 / 7.45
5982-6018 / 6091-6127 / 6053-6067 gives -0.6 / 7.24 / 7.58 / 7.33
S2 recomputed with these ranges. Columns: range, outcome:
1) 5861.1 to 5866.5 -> 7.18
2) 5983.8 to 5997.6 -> 7.18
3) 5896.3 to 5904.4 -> 6.1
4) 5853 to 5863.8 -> 7.25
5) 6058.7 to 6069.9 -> 7.54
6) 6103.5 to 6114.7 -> 7.25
